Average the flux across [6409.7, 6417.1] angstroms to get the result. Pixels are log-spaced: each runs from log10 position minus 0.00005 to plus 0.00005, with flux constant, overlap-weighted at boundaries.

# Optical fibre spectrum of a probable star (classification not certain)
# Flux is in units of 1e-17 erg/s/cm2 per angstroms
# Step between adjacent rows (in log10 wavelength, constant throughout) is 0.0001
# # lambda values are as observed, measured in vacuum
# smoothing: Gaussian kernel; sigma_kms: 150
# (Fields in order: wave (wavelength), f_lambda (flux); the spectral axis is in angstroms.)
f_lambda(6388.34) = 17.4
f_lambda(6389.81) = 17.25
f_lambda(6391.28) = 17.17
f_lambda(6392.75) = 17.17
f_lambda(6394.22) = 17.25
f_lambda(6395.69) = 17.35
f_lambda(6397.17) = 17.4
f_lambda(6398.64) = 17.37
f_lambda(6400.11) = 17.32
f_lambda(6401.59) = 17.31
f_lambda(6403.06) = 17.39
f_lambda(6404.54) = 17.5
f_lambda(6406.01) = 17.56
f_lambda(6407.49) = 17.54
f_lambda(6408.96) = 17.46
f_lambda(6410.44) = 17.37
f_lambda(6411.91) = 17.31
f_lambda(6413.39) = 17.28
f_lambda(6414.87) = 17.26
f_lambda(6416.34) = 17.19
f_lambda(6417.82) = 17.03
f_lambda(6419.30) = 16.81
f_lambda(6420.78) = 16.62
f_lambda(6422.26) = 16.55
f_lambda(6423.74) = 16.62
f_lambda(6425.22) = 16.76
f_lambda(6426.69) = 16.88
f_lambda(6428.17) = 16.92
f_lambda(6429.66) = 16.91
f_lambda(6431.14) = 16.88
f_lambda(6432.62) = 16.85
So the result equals 17.3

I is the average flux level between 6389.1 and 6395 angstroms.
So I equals 17.2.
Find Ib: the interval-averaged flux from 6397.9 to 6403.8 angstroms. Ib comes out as 17.4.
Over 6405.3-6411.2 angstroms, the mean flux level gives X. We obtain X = 17.5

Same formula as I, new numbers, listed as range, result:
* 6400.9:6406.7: 17.5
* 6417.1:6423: 16.7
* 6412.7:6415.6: 17.3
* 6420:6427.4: 16.7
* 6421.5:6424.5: 16.6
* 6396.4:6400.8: 17.4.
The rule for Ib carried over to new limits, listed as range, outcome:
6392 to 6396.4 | 17.3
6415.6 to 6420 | 17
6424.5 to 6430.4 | 16.9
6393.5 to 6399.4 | 17.3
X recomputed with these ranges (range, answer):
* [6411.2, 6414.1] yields 17.3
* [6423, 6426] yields 16.7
